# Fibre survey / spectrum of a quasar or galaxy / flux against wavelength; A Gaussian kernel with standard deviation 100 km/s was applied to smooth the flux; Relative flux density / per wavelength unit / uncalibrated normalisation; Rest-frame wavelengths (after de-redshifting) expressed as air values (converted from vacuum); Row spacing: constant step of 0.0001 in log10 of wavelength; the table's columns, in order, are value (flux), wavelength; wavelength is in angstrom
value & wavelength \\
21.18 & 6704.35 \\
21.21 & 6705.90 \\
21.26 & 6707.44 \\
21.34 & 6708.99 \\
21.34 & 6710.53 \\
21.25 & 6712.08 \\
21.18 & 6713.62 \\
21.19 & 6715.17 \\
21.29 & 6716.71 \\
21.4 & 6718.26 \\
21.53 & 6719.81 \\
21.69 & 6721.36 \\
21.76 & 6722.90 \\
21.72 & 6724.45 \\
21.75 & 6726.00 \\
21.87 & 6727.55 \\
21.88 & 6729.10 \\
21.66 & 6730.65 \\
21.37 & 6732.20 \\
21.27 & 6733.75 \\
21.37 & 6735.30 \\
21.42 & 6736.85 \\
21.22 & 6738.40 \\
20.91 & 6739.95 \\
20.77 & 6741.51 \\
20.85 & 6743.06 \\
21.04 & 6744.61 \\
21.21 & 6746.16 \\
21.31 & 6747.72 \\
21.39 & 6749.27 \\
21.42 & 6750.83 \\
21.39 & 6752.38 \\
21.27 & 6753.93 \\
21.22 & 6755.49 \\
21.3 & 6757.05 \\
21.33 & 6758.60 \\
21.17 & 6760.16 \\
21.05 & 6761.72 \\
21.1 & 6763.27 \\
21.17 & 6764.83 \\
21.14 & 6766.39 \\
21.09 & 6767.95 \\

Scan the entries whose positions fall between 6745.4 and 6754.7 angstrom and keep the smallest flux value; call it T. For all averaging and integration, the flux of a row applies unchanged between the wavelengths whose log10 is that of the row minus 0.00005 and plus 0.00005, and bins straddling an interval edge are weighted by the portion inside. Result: 21.21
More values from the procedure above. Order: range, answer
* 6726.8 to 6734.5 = 21.27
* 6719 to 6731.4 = 21.53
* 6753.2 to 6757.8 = 21.22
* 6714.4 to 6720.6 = 21.19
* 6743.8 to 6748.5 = 21.04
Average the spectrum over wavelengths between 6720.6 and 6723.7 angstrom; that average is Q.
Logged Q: 21.8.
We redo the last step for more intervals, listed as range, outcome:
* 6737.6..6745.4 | 21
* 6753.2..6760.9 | 21.2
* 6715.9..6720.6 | 21.4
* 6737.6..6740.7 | 21.1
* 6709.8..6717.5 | 21.3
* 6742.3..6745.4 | 21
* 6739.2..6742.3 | 20.8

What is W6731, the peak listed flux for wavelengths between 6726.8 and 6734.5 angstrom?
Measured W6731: 21.88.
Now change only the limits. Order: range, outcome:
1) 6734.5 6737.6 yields 21.42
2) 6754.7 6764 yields 21.33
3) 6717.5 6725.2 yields 21.76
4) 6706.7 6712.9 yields 21.34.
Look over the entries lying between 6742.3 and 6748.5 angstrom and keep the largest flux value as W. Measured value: 21.31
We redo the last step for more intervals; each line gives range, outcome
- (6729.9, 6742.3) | 21.66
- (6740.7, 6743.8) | 20.85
